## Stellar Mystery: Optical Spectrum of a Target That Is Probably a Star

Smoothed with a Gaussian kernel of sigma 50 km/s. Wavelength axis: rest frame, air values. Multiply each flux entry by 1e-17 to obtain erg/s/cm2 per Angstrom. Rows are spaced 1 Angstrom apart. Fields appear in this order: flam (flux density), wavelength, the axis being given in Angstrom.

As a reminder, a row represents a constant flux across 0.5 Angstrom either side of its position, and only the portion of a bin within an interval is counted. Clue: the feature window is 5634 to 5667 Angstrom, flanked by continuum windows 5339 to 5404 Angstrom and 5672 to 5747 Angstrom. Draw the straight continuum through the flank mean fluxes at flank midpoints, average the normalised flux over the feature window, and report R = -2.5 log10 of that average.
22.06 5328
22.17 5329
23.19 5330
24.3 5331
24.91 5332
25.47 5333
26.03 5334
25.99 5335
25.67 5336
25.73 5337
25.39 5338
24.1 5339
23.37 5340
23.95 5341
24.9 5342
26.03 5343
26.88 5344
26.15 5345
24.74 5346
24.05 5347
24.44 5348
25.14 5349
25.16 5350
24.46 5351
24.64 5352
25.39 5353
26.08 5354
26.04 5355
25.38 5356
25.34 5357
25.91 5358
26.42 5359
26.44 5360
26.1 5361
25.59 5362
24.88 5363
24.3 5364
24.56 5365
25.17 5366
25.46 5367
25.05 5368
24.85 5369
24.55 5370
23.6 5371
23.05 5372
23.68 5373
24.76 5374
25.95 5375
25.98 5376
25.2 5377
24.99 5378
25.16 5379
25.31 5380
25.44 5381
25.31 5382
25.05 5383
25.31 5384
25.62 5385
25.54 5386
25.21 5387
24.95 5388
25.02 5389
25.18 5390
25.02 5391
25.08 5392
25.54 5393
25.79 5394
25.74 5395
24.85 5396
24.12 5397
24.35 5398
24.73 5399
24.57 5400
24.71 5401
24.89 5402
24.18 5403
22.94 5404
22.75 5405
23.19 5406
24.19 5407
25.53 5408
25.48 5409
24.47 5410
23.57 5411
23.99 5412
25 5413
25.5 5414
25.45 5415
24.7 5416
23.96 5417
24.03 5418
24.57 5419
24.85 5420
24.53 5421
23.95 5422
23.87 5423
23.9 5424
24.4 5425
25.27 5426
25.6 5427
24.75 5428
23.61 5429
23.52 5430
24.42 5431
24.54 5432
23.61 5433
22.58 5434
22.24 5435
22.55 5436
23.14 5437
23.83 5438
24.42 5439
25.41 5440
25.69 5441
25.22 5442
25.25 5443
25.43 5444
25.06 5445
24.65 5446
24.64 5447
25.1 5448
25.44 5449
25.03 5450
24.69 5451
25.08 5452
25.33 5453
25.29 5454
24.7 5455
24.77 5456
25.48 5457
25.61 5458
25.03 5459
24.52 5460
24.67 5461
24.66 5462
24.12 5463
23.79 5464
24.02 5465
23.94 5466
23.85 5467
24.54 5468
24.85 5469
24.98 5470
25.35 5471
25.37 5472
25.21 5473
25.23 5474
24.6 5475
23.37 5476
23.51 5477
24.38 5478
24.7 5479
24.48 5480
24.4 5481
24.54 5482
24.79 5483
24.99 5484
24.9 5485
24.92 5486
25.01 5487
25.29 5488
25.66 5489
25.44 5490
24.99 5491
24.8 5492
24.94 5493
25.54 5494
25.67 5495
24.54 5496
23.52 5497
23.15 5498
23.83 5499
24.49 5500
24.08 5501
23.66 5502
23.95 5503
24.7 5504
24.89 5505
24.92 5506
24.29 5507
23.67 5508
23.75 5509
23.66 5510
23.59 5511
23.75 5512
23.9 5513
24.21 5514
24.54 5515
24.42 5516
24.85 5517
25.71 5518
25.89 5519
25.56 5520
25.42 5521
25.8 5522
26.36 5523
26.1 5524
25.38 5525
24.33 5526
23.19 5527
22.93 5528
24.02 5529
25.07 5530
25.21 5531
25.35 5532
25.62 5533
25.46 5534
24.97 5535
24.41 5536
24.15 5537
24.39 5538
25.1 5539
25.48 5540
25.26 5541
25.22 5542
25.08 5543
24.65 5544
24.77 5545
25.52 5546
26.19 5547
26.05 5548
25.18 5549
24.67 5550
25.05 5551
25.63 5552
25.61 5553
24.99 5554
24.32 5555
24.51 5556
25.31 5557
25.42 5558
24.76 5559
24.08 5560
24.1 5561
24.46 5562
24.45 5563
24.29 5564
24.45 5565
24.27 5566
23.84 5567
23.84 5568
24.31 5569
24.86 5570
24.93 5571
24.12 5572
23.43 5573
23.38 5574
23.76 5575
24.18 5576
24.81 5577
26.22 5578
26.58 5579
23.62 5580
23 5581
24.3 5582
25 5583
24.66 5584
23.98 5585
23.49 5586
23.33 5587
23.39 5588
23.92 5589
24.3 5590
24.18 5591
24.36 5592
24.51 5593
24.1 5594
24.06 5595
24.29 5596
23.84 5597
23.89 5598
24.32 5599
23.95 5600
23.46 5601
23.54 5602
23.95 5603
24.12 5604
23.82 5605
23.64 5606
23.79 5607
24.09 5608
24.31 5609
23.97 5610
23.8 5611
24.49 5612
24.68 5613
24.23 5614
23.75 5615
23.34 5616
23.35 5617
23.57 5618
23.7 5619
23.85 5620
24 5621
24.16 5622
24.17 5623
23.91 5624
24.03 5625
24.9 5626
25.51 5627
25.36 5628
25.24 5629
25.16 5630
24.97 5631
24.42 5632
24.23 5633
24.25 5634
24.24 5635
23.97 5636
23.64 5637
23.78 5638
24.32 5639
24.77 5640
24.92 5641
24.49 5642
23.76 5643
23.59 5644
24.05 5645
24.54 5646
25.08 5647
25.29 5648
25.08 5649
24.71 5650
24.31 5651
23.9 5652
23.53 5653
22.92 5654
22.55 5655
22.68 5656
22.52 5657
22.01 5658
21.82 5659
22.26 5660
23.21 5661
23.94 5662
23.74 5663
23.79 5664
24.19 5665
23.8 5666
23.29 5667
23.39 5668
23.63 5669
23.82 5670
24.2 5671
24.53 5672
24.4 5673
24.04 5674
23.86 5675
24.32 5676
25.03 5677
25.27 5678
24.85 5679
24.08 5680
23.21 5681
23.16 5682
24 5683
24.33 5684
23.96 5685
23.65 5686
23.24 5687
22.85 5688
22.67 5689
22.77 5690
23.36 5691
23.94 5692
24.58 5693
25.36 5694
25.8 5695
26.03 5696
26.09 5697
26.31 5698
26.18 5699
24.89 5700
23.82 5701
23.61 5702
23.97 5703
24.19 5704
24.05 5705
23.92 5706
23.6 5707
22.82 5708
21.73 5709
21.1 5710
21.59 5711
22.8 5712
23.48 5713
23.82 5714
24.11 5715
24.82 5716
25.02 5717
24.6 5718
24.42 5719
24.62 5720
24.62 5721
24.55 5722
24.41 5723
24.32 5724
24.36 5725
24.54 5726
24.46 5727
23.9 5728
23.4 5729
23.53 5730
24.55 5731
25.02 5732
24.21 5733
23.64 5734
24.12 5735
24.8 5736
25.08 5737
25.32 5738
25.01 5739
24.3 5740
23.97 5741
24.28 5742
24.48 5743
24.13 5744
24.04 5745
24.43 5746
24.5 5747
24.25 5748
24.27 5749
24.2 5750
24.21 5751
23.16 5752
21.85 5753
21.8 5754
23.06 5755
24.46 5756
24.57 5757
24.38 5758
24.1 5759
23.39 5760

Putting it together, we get 0.02 mag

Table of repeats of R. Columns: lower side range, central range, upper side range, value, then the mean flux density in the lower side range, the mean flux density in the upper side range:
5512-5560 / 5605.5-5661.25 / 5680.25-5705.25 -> 0.023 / 25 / 24.2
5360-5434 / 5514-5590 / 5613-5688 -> -0.020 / 24.7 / 24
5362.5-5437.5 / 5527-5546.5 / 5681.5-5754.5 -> -0.021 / 24.6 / 24.1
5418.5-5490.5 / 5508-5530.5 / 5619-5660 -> -0.009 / 24.6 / 24.1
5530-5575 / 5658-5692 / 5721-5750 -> 0.036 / 24.8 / 24.4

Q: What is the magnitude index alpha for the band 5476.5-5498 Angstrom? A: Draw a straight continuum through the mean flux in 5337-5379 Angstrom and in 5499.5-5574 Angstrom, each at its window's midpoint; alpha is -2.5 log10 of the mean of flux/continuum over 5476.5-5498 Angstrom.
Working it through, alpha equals 0.002 mag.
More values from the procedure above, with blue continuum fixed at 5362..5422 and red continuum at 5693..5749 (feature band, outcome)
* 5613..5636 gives 0.006 mag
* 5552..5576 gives 0.003 mag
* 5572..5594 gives 0.012 mag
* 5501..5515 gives 0.023 mag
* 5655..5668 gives 0.058 mag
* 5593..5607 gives 0.023 mag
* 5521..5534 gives -0.018 mag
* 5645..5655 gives 0.005 mag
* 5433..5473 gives 0.003 mag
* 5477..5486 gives 0.002 mag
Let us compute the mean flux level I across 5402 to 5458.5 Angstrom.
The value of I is 24.5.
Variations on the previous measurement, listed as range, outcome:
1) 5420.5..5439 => 23.9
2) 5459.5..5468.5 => 24.2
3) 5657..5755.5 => 24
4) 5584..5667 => 24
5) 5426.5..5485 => 24.6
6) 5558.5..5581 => 24.4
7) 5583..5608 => 24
